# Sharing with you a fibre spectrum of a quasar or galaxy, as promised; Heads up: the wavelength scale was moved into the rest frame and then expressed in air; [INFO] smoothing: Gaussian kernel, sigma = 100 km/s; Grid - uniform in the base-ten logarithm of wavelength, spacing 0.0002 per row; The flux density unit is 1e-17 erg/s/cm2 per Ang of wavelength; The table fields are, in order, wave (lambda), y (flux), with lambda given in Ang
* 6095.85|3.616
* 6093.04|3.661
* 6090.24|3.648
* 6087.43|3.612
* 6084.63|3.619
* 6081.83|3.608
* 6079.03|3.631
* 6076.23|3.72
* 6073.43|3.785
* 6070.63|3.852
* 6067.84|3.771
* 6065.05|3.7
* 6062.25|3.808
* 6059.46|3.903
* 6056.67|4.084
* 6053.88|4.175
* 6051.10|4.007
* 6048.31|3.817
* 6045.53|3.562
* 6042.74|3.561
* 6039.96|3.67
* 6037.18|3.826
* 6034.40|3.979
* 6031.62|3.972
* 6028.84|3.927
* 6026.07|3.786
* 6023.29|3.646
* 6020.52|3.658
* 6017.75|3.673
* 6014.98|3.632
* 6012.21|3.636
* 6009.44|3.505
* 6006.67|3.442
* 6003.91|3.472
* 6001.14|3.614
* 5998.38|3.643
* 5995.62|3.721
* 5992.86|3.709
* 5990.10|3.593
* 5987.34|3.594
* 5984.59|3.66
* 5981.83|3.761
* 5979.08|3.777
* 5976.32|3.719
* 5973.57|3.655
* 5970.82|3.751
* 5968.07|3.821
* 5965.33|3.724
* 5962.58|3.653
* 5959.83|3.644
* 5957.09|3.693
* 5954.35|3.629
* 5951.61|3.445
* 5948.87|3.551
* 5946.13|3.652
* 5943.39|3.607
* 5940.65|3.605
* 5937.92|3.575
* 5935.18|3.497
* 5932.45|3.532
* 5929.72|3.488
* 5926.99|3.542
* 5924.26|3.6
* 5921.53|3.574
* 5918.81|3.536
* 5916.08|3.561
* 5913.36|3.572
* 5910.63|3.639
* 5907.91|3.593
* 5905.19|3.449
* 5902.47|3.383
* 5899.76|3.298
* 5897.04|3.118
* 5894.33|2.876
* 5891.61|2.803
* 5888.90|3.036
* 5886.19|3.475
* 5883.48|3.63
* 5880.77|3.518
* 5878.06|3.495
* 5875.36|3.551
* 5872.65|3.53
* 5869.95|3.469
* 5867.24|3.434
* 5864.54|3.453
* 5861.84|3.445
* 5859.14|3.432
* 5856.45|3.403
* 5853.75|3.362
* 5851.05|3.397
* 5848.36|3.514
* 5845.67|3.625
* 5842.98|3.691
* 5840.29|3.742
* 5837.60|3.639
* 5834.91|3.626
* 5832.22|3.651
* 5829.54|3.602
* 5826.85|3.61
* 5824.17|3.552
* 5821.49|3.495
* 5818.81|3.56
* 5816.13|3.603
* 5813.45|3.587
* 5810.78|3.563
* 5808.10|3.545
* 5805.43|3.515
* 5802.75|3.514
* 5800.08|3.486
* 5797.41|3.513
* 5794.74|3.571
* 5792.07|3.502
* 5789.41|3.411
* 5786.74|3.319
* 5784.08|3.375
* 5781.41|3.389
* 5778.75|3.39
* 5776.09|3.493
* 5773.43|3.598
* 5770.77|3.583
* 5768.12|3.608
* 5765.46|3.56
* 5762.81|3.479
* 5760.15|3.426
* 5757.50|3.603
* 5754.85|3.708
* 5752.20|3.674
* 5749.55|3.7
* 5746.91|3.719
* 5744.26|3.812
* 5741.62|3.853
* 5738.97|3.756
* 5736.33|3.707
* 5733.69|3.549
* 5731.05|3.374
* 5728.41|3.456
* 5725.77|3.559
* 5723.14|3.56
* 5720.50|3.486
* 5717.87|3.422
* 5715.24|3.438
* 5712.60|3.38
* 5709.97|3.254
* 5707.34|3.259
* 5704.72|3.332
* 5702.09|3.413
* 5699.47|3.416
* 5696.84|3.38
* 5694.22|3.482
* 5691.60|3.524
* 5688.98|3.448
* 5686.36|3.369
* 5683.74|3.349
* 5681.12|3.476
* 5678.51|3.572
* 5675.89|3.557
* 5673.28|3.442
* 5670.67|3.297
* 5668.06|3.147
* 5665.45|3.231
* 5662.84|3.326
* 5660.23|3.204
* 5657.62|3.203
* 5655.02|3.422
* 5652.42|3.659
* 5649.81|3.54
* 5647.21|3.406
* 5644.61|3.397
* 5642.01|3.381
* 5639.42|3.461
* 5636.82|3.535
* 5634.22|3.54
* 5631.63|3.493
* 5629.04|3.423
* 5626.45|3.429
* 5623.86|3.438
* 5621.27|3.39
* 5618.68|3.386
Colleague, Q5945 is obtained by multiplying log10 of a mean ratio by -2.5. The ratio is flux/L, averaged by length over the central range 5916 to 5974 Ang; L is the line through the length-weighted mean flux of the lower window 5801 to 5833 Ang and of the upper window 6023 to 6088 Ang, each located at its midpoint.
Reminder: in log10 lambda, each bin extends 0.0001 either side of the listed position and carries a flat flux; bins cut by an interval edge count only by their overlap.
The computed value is 0.02 mag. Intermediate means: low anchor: 3.56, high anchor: 3.8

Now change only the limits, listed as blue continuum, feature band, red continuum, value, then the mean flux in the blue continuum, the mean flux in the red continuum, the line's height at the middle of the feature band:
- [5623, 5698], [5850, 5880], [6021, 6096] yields 0.05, 3.42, 3.78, 3.6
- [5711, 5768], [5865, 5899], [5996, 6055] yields 0.10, 3.58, 3.72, 3.65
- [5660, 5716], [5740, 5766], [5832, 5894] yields -0.08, 3.38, 3.46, 3.41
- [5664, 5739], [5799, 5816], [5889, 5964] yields -0.03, 3.43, 3.48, 3.45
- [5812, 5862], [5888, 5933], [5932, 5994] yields 0.07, 3.56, 3.65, 3.61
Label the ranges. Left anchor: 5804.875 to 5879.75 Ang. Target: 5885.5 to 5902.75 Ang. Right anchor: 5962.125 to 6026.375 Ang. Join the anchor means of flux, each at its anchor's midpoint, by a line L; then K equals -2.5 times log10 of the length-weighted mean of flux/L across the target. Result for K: 0.151 mag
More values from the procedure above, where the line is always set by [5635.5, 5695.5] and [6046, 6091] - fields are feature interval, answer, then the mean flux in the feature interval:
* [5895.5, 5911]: 0.075 mag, 3.39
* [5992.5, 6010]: 0.043 mag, 3.58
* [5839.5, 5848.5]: -0.023 mag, 3.66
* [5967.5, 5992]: 0.003 mag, 3.7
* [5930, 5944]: 0.034 mag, 3.55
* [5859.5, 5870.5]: 0.048 mag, 3.45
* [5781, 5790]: 0.050 mag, 3.37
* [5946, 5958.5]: 0.027 mag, 3.59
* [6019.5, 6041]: -0.016 mag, 3.81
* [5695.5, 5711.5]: 0.032 mag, 3.34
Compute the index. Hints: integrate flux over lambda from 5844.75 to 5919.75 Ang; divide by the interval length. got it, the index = 3.41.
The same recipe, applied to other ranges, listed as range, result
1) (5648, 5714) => 3.39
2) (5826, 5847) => 3.65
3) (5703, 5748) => 3.52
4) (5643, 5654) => 3.49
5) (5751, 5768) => 3.58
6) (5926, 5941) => 3.54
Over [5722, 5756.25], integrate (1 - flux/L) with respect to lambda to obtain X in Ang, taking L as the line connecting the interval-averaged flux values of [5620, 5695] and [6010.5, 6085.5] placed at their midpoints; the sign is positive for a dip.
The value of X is -1.5 Ang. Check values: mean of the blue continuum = 3.42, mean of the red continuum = 3.78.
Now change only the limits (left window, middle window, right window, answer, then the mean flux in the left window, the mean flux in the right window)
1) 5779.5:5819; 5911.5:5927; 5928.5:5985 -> 0.2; 3.49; 3.64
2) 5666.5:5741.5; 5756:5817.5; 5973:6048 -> 0.1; 3.45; 3.68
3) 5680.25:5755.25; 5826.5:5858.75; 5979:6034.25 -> 0.1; 3.51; 3.68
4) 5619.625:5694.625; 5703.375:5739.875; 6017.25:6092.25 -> 0.1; 3.42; 3.78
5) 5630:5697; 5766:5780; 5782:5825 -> -0.2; 3.42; 3.5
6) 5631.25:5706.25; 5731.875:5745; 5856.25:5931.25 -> -1.2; 3.41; 3.43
